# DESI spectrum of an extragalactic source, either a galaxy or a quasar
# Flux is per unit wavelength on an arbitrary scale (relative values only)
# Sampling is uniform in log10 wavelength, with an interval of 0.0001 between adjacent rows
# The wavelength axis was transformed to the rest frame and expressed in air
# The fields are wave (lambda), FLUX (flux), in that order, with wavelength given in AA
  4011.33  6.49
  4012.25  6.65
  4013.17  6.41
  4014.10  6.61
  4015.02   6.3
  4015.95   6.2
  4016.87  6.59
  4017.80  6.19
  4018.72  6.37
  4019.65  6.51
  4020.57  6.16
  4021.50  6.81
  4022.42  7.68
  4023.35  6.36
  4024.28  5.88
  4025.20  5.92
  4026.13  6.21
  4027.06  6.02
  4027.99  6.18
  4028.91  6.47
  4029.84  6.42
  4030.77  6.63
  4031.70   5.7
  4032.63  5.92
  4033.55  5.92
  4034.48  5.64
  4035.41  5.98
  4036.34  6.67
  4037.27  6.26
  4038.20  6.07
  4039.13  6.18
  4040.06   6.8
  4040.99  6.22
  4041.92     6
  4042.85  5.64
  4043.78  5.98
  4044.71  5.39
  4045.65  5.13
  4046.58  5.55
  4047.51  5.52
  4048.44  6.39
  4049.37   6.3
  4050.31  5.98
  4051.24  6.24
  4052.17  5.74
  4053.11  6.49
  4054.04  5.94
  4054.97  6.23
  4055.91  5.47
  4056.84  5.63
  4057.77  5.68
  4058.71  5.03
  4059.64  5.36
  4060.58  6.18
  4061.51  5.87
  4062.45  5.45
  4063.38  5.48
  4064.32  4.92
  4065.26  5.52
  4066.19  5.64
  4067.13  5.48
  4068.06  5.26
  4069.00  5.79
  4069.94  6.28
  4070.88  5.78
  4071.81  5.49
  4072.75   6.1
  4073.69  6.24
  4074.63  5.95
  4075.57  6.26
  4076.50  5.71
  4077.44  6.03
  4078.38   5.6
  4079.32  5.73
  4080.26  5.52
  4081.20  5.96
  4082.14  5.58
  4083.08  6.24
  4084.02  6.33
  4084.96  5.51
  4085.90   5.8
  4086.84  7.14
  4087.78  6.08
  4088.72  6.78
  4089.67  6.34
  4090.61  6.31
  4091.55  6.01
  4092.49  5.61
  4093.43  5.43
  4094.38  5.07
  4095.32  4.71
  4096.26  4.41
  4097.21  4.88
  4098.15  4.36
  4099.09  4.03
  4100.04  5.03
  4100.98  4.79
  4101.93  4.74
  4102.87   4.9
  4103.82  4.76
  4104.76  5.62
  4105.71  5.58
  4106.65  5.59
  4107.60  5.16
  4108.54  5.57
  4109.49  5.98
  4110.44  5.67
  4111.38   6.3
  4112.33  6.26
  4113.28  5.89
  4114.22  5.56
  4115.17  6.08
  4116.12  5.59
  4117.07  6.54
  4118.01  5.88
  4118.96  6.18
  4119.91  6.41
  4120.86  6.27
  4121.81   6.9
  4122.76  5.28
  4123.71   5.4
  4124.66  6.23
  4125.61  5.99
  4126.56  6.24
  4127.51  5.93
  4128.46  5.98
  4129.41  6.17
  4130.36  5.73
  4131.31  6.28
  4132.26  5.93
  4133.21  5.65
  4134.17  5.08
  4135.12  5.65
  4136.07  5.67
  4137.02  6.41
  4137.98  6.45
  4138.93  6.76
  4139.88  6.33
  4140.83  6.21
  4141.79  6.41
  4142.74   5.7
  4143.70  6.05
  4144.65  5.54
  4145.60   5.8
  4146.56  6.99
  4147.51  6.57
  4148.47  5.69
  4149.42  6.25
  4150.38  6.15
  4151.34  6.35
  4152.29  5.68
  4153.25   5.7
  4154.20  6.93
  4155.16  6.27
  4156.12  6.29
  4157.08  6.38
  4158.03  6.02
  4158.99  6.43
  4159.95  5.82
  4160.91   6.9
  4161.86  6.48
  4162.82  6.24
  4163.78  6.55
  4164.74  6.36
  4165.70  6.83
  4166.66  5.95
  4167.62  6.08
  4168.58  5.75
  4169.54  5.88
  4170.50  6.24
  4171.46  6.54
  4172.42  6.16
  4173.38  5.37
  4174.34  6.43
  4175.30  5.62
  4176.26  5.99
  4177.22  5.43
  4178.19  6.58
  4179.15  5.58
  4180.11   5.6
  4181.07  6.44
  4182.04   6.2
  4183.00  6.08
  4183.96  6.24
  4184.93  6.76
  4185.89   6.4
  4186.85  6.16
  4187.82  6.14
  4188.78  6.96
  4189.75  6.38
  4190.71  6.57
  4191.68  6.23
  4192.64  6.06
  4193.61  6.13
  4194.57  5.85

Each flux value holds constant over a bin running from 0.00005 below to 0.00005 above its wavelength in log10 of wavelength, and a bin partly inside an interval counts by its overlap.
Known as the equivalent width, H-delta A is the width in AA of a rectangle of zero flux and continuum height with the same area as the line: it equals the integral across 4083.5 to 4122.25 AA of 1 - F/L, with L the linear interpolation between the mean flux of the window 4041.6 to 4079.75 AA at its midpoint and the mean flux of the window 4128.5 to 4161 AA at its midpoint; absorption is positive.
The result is 1.8 AA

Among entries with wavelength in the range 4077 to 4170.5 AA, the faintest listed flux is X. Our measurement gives 4.03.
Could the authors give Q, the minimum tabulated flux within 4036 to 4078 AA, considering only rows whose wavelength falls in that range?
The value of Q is 4.92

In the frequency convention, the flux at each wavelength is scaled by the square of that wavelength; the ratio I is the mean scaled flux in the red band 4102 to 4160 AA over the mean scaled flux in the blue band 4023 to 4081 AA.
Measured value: 1.1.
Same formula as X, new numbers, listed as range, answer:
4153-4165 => 5.7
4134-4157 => 5.08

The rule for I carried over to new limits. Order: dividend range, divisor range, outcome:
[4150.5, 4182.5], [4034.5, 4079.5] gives 1.11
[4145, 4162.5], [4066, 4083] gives 1.12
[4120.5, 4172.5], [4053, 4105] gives 1.13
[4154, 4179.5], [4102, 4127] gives 1.09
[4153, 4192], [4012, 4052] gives 1.08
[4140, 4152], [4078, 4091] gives 1.04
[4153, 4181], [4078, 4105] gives 1.16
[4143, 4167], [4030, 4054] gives 1.10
